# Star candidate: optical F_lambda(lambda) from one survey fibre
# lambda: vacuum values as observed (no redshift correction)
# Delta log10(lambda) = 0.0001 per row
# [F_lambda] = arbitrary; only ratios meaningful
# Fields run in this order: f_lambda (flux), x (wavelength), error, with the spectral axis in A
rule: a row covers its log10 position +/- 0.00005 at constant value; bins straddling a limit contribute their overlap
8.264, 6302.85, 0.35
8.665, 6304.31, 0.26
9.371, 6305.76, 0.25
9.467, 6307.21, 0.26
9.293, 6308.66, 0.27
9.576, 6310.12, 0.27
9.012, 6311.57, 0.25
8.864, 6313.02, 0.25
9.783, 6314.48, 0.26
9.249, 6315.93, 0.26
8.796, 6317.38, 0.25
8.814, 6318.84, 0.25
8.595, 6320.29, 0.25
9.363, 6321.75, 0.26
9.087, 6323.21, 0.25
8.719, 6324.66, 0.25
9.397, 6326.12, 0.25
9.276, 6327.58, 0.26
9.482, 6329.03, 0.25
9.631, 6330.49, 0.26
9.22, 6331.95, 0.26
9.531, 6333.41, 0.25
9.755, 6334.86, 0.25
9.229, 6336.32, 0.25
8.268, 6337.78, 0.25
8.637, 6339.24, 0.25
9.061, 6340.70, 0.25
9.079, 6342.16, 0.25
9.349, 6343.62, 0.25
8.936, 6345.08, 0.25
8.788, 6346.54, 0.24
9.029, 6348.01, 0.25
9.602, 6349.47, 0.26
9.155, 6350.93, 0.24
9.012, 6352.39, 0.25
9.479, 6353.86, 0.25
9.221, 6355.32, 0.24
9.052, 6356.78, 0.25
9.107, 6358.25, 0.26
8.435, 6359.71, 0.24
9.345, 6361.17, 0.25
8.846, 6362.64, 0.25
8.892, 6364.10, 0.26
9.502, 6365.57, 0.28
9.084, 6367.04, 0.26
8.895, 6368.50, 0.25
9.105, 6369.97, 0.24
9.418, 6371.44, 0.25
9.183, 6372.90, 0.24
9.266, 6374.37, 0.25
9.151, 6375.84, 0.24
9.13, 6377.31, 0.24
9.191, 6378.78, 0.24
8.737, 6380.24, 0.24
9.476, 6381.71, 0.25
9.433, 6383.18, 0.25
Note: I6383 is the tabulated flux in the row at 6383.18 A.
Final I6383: 9.433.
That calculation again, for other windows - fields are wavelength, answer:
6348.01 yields 9.029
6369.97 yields 9.105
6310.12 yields 9.576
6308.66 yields 9.293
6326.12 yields 9.397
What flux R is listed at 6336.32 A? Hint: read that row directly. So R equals 9.229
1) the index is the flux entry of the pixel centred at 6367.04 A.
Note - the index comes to 9.084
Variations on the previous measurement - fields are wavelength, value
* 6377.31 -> 9.13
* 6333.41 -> 9.531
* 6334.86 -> 9.755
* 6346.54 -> 8.788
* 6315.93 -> 9.249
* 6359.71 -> 8.435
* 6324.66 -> 8.719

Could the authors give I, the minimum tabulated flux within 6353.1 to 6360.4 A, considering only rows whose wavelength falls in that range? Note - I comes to 8.435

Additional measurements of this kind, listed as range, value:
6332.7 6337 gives 9.229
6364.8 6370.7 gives 8.895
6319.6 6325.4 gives 8.595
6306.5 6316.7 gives 8.864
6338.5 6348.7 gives 8.637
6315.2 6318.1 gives 8.796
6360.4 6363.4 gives 8.846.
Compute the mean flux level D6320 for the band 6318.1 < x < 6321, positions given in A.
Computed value 8.71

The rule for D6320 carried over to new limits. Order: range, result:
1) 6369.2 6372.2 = 9.26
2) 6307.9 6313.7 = 9.19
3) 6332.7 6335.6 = 9.67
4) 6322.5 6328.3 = 9.12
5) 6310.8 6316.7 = 9.24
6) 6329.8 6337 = 9.48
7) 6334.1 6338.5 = 9.1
